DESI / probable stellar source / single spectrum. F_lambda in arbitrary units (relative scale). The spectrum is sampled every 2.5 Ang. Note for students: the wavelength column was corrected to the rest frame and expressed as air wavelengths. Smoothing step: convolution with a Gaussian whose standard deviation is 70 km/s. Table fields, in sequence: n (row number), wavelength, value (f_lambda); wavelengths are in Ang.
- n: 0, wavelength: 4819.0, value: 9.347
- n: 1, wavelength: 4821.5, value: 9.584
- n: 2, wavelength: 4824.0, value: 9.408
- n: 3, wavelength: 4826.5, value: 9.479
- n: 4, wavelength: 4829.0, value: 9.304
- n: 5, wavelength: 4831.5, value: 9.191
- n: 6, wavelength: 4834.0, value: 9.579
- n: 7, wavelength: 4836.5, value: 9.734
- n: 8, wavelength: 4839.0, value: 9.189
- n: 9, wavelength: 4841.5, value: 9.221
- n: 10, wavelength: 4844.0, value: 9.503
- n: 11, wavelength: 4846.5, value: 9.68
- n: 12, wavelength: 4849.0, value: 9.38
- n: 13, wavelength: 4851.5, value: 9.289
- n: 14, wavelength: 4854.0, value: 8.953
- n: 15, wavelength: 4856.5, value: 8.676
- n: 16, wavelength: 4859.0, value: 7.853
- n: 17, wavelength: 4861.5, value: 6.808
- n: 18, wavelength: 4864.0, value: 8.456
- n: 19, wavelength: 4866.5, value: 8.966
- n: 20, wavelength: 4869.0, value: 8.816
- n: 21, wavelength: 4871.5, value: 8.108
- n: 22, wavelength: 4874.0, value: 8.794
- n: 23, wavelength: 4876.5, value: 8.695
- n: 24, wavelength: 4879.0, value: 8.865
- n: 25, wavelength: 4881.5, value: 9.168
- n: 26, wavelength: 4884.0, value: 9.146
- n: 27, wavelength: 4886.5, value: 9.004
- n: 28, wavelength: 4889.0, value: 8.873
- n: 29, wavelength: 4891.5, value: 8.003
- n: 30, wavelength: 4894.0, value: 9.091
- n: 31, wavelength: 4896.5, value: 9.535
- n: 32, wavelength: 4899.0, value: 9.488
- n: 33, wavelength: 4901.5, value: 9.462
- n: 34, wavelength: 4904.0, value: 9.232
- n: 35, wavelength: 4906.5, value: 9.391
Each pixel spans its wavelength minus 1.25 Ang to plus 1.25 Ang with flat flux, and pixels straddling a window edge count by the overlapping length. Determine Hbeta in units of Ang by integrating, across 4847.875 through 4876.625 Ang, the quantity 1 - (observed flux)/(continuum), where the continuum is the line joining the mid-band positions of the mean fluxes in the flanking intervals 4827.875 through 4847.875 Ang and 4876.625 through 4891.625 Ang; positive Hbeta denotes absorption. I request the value 1.9 Ang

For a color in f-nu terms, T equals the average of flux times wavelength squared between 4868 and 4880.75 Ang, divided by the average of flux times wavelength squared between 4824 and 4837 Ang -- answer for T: 0.94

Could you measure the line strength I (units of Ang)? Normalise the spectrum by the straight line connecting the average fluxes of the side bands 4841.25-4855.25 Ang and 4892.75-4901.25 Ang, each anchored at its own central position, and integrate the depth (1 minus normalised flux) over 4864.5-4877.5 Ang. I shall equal 1.0 Ang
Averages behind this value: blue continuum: 9.35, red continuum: 9.38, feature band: 8.66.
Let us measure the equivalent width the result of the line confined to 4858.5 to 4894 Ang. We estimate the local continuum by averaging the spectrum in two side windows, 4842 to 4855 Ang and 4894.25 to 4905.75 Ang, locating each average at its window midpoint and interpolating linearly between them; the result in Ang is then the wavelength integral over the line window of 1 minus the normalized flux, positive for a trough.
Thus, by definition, 3.06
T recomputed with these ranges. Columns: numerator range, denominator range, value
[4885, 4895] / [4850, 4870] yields 1.04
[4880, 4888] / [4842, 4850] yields 0.97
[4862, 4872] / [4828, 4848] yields 0.91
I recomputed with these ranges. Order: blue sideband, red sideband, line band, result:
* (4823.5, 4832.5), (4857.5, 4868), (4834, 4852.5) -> -1.4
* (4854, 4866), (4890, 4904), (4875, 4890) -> -0.4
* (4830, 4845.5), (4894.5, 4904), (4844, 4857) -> 0.2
